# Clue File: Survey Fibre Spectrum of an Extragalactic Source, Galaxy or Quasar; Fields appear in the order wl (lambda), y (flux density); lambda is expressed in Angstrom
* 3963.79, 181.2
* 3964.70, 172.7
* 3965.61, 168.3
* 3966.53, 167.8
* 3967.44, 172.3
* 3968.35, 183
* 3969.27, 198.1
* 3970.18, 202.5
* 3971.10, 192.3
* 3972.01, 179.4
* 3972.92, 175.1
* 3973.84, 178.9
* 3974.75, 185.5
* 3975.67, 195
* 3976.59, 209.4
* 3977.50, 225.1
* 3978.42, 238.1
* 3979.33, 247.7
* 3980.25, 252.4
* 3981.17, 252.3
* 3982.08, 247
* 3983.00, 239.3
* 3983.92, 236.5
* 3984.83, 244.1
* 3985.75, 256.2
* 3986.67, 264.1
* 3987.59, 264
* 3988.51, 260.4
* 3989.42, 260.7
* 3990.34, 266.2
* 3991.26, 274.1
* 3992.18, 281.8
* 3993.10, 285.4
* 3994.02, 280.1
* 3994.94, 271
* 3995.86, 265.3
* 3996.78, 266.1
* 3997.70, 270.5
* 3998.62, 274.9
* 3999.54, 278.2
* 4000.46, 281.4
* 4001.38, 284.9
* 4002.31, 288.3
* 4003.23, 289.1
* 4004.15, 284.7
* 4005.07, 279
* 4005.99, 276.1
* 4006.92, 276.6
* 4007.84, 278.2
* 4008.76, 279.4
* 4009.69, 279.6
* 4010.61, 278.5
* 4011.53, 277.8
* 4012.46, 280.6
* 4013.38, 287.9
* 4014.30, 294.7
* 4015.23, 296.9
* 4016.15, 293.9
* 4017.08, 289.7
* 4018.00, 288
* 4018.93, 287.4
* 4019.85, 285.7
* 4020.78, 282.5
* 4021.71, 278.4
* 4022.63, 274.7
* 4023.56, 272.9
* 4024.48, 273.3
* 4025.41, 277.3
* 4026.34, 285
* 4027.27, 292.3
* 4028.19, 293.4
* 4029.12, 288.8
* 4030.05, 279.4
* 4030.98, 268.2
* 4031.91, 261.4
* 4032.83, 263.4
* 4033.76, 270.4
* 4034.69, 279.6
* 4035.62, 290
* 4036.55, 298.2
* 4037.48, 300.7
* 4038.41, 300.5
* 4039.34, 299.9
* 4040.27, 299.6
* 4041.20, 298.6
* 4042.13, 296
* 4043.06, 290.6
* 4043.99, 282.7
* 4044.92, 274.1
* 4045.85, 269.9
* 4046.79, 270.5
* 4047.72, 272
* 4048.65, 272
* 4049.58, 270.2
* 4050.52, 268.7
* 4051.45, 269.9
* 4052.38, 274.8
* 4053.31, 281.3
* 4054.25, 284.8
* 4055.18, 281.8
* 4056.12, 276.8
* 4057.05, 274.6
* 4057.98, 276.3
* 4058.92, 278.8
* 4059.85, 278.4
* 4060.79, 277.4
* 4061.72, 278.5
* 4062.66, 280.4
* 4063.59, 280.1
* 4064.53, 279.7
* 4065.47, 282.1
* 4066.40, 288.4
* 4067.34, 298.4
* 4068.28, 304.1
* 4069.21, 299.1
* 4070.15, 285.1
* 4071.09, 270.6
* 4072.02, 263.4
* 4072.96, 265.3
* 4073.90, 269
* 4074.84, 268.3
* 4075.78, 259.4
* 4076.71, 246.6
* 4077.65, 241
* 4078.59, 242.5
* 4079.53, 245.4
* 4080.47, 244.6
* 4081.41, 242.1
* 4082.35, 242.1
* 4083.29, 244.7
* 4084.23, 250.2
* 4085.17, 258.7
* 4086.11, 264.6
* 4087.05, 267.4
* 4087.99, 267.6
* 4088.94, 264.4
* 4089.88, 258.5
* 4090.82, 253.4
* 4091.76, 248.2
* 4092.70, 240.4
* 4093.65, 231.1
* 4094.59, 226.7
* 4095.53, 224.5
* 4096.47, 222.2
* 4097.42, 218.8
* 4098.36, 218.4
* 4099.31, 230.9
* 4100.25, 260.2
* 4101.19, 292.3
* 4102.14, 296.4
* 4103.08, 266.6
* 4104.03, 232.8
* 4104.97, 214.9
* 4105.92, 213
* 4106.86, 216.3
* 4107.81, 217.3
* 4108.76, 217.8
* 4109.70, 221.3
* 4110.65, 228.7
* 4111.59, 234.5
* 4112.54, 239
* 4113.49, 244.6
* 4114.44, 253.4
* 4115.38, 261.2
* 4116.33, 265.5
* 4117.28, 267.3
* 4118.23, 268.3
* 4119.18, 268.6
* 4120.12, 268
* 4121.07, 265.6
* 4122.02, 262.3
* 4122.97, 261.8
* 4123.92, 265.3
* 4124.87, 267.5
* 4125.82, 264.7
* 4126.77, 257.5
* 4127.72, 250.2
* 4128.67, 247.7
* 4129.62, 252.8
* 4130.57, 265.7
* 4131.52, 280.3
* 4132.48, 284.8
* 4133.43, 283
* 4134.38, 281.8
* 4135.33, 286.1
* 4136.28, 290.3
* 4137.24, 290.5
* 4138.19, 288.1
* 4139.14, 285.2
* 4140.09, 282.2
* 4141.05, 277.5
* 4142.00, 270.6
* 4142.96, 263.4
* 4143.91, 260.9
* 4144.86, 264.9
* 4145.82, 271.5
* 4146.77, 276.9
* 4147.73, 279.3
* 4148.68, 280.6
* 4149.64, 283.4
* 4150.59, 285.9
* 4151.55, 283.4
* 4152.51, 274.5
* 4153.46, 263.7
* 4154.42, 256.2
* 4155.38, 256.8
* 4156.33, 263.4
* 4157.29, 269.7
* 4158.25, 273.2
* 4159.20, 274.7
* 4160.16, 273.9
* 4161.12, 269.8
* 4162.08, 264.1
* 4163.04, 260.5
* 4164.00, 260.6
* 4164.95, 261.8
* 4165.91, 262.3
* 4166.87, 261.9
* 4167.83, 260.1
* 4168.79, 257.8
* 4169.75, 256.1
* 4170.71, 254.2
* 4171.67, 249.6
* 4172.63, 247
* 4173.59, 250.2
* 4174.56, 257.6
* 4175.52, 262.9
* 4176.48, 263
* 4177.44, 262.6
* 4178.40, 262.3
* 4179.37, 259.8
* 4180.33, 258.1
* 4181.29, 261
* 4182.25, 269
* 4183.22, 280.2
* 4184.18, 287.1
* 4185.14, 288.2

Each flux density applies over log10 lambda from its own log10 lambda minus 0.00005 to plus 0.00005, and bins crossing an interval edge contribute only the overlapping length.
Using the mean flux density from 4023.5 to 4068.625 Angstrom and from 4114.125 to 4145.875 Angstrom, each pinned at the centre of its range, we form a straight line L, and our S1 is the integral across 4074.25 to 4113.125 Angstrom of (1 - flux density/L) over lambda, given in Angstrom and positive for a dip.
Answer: 4.5 Angstrom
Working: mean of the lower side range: 282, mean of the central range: 243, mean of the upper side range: 270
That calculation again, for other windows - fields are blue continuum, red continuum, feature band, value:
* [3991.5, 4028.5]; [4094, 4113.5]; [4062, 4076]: -1.5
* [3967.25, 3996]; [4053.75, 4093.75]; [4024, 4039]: -1.8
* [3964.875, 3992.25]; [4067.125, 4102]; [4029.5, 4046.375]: -3.1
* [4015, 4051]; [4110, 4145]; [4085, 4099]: 1.5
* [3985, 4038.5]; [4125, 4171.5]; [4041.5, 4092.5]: 1.0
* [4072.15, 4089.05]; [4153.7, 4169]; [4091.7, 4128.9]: 1.7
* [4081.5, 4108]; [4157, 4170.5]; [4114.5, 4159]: -2.5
